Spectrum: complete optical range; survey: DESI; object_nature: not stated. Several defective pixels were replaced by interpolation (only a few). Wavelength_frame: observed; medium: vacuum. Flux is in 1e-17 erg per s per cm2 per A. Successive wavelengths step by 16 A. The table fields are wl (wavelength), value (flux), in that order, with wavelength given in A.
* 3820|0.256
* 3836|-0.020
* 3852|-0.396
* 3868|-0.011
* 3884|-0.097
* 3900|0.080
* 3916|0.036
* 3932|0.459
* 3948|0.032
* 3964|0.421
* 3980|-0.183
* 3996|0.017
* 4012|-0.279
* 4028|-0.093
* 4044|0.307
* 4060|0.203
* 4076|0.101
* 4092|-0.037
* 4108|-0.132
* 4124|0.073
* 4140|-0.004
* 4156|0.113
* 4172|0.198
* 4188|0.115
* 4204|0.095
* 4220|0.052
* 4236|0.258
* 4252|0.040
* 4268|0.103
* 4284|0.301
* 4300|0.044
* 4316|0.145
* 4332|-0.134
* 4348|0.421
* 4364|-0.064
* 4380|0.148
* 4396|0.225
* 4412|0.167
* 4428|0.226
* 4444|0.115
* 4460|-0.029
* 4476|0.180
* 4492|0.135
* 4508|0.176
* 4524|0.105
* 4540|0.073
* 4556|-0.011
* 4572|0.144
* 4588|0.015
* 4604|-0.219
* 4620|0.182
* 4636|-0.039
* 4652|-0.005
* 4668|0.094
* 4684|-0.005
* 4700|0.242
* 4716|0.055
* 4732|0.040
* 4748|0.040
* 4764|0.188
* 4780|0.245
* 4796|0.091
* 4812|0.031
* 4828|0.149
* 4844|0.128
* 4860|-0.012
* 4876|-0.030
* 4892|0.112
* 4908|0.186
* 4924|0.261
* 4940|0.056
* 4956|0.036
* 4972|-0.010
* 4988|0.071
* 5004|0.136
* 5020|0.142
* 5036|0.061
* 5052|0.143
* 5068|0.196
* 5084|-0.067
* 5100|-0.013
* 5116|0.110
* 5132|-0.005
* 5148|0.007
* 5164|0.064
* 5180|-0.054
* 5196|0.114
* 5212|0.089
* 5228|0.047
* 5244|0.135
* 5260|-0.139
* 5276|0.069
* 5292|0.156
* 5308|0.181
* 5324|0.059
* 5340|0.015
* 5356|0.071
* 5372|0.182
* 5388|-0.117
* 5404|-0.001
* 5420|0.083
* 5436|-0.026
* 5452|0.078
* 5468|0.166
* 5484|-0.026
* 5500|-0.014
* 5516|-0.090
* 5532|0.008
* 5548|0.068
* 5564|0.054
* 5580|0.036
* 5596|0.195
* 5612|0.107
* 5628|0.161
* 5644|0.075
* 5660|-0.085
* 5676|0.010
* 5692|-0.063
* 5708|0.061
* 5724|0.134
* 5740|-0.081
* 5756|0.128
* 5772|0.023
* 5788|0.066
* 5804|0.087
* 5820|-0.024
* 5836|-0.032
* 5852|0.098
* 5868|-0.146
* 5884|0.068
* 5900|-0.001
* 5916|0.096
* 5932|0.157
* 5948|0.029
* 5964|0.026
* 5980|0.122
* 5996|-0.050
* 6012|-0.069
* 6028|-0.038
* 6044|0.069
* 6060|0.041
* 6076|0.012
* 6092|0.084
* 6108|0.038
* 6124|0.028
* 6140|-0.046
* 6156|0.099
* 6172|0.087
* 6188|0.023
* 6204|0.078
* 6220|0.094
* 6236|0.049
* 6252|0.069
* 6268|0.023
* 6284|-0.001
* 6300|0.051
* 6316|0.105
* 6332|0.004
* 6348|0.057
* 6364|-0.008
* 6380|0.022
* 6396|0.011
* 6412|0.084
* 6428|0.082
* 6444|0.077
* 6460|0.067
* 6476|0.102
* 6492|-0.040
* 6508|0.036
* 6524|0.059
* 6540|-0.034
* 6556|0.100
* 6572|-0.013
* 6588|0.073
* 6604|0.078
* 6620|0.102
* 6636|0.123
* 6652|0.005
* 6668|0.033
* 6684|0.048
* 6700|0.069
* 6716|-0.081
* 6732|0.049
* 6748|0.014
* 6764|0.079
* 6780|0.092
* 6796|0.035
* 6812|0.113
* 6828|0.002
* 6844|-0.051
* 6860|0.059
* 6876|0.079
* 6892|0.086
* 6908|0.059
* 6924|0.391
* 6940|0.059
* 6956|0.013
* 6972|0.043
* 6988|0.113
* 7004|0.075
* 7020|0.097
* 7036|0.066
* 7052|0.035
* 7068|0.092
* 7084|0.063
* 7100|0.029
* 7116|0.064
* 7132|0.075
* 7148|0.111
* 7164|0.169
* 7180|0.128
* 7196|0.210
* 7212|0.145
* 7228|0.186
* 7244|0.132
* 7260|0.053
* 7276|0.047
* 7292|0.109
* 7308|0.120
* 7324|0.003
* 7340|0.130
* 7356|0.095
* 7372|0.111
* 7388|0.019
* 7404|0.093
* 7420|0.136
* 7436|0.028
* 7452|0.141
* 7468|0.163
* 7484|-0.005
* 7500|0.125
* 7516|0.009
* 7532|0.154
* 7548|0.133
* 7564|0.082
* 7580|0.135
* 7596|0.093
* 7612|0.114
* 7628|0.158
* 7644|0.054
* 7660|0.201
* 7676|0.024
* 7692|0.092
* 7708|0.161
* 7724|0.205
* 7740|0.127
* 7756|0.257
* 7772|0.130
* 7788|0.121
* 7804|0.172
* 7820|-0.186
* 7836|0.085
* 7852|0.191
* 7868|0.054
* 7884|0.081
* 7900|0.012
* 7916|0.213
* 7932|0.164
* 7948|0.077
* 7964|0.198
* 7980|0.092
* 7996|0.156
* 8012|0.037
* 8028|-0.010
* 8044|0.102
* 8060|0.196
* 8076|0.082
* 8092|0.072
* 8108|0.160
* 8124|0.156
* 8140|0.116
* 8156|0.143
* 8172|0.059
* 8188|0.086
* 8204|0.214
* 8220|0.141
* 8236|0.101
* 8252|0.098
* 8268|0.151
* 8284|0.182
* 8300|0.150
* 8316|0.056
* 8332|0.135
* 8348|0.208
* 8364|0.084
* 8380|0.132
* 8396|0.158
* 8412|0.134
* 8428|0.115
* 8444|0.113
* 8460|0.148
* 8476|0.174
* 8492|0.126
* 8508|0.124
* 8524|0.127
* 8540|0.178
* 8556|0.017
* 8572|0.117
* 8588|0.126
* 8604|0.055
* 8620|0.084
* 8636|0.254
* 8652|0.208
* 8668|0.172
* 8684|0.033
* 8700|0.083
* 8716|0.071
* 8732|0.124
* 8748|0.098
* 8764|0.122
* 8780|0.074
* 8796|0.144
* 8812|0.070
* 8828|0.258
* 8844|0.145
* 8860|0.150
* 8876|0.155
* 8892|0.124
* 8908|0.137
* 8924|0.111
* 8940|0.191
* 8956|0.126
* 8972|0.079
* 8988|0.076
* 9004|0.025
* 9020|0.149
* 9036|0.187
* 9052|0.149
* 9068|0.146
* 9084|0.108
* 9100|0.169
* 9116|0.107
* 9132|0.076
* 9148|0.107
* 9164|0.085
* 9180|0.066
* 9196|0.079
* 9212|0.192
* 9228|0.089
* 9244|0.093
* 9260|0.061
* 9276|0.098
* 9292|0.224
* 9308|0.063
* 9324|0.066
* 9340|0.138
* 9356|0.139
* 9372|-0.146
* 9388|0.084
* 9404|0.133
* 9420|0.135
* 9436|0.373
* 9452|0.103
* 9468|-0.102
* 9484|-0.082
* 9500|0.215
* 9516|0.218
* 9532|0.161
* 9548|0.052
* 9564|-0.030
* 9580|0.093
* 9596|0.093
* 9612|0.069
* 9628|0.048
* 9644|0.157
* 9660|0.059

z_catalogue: 0.86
